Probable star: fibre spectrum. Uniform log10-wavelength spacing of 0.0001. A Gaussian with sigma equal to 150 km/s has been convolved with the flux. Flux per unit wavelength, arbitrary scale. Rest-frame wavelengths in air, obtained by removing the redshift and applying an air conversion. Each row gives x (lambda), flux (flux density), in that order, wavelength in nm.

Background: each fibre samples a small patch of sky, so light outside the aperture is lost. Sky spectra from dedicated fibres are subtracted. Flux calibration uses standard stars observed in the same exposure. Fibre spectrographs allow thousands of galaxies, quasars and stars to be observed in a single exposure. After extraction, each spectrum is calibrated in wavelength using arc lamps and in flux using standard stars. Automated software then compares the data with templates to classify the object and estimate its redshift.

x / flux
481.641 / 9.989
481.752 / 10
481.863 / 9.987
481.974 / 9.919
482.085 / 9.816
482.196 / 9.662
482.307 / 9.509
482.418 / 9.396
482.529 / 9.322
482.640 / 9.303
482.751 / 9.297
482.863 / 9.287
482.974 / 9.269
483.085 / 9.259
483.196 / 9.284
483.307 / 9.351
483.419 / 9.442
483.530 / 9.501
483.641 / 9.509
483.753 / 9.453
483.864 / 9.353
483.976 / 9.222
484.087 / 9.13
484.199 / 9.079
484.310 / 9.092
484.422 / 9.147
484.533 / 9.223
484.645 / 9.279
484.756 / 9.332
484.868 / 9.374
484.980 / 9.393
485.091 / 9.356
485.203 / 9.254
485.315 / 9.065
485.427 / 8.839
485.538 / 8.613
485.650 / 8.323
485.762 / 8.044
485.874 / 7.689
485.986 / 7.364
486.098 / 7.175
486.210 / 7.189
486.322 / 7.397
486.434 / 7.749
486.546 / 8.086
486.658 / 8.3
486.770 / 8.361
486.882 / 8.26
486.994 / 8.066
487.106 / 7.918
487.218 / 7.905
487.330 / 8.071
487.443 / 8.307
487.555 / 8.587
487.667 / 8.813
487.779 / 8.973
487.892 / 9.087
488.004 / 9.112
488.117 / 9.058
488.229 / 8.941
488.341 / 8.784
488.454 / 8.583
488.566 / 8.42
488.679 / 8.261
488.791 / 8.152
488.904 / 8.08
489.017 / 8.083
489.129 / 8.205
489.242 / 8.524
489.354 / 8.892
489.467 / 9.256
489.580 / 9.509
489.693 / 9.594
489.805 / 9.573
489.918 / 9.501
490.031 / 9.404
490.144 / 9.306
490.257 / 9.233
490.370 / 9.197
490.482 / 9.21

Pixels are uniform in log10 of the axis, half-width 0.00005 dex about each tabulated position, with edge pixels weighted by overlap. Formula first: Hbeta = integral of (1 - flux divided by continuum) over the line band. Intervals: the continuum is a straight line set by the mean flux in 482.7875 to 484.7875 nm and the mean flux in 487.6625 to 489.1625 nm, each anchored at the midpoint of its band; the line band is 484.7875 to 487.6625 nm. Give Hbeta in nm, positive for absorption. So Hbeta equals 0.21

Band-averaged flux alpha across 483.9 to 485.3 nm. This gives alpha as 9.23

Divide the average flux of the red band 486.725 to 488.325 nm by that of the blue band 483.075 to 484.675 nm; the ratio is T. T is 0.9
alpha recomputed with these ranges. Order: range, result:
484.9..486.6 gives 8.25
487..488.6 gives 8.6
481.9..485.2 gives 9.37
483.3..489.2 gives 8.62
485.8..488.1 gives 8.13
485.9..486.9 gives 7.74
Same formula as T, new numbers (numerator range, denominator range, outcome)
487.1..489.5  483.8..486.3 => 0.98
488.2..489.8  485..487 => 1.06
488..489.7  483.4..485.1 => 0.93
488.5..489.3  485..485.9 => 0.95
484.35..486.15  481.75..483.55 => 0.92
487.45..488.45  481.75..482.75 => 0.92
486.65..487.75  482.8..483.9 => 0.88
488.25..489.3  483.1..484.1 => 0.89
